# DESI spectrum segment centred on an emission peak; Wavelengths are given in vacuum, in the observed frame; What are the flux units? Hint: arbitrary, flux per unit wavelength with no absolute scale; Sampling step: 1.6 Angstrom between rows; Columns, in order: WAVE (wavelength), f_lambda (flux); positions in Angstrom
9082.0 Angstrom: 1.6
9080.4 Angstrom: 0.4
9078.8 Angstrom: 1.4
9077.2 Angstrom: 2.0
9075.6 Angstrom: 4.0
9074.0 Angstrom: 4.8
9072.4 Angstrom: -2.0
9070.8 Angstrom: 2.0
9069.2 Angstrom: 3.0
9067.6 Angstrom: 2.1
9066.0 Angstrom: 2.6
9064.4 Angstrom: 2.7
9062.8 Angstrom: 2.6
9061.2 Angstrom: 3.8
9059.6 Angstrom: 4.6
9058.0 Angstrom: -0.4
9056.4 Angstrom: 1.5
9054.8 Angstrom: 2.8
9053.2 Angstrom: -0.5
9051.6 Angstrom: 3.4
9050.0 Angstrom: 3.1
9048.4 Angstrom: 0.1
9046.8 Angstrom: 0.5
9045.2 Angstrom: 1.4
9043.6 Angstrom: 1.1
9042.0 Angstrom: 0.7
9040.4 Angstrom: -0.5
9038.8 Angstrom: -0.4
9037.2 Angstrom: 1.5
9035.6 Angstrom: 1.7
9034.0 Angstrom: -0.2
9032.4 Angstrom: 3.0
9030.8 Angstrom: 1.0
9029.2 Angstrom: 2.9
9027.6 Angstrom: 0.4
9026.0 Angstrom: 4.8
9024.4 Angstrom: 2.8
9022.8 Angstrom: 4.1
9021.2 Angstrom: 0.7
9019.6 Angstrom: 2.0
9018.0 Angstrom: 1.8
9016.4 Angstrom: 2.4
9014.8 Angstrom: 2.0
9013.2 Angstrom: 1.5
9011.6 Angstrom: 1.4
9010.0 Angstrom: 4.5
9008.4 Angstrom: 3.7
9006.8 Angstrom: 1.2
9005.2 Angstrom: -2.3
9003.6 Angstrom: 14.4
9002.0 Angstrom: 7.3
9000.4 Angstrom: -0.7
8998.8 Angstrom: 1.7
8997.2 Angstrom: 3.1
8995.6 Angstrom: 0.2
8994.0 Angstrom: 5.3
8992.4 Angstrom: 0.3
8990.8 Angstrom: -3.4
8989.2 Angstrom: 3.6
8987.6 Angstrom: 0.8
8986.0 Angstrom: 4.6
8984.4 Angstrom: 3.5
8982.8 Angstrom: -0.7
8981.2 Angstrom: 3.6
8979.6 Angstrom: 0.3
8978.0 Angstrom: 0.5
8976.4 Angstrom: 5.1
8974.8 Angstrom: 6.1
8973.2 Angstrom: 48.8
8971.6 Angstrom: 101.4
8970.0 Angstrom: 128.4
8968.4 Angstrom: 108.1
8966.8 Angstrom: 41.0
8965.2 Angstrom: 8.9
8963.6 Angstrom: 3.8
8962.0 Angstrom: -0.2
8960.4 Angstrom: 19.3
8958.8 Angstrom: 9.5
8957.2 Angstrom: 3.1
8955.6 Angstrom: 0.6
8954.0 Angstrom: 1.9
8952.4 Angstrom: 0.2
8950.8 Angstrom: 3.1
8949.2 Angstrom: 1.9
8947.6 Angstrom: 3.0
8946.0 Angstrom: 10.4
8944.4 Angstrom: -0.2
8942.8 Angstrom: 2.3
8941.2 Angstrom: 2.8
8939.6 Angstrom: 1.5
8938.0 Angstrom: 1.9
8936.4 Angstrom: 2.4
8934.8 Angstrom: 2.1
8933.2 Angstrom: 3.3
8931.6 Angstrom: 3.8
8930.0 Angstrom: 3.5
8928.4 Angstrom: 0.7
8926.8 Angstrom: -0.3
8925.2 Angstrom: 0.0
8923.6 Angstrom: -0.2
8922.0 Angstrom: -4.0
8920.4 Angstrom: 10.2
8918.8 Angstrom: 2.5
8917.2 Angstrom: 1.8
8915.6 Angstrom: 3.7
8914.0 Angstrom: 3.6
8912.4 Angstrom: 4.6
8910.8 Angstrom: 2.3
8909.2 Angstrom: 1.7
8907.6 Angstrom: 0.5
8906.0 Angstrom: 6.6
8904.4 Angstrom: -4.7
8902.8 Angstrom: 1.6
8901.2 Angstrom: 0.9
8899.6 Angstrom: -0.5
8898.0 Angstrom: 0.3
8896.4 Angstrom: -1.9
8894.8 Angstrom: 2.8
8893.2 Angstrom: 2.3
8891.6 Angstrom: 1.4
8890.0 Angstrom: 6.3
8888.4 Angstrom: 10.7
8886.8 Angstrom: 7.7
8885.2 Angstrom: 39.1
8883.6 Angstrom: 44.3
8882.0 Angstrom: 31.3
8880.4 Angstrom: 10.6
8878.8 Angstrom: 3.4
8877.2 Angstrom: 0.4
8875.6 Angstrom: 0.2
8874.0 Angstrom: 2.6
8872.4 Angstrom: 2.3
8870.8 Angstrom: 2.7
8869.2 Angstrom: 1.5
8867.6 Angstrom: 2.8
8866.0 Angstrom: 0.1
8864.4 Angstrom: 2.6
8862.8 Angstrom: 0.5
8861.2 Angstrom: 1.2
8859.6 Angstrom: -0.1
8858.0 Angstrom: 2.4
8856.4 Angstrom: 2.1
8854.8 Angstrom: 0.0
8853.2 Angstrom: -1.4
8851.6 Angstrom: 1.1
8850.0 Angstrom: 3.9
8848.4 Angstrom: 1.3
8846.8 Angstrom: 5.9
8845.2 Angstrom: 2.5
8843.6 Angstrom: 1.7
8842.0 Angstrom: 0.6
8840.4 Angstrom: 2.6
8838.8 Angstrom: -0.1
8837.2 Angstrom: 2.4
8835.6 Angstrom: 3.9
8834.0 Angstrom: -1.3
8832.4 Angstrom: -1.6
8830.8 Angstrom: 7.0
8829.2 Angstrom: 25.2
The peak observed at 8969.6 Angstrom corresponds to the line [O III]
